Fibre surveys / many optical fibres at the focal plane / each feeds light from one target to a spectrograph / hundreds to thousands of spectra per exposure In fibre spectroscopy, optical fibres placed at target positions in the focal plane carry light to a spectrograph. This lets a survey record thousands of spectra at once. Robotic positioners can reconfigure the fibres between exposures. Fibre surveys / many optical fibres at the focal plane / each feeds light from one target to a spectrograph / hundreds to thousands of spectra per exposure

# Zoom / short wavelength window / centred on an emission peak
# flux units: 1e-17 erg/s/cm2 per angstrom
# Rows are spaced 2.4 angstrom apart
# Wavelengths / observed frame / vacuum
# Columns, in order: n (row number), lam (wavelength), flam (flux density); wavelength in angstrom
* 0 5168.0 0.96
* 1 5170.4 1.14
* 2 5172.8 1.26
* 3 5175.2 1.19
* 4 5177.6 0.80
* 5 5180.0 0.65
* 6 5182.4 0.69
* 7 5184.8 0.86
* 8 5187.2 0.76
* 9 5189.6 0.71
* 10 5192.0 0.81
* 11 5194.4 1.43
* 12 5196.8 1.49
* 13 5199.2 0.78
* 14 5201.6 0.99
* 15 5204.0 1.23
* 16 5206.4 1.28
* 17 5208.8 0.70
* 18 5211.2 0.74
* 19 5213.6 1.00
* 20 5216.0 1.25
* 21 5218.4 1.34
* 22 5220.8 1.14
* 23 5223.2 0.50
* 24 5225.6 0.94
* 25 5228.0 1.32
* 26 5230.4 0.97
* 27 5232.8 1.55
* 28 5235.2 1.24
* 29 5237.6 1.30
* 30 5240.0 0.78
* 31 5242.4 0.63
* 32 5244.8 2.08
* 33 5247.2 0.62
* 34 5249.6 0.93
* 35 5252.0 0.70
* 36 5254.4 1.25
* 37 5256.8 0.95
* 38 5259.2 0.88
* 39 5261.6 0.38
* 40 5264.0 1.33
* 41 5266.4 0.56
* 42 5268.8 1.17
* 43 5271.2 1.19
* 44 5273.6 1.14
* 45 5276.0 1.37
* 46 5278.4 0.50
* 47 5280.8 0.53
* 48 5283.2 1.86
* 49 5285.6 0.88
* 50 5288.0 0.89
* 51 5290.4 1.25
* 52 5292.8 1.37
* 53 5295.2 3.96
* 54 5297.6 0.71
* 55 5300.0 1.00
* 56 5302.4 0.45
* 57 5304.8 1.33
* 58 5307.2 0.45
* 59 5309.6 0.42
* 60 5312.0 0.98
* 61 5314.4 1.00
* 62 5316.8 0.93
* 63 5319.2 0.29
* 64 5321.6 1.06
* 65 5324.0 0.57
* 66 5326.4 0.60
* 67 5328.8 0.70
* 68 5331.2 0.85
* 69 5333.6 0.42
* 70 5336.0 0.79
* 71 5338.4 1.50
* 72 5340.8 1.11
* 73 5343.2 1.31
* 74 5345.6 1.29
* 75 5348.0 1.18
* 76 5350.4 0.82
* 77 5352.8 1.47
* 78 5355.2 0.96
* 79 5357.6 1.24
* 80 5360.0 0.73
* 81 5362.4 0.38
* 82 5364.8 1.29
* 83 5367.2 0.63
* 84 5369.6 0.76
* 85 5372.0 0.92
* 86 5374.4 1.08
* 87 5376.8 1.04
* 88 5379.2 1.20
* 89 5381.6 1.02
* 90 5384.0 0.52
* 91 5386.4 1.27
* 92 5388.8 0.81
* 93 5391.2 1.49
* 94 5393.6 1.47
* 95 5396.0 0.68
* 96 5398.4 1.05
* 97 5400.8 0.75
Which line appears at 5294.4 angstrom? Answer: [O III] 5007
